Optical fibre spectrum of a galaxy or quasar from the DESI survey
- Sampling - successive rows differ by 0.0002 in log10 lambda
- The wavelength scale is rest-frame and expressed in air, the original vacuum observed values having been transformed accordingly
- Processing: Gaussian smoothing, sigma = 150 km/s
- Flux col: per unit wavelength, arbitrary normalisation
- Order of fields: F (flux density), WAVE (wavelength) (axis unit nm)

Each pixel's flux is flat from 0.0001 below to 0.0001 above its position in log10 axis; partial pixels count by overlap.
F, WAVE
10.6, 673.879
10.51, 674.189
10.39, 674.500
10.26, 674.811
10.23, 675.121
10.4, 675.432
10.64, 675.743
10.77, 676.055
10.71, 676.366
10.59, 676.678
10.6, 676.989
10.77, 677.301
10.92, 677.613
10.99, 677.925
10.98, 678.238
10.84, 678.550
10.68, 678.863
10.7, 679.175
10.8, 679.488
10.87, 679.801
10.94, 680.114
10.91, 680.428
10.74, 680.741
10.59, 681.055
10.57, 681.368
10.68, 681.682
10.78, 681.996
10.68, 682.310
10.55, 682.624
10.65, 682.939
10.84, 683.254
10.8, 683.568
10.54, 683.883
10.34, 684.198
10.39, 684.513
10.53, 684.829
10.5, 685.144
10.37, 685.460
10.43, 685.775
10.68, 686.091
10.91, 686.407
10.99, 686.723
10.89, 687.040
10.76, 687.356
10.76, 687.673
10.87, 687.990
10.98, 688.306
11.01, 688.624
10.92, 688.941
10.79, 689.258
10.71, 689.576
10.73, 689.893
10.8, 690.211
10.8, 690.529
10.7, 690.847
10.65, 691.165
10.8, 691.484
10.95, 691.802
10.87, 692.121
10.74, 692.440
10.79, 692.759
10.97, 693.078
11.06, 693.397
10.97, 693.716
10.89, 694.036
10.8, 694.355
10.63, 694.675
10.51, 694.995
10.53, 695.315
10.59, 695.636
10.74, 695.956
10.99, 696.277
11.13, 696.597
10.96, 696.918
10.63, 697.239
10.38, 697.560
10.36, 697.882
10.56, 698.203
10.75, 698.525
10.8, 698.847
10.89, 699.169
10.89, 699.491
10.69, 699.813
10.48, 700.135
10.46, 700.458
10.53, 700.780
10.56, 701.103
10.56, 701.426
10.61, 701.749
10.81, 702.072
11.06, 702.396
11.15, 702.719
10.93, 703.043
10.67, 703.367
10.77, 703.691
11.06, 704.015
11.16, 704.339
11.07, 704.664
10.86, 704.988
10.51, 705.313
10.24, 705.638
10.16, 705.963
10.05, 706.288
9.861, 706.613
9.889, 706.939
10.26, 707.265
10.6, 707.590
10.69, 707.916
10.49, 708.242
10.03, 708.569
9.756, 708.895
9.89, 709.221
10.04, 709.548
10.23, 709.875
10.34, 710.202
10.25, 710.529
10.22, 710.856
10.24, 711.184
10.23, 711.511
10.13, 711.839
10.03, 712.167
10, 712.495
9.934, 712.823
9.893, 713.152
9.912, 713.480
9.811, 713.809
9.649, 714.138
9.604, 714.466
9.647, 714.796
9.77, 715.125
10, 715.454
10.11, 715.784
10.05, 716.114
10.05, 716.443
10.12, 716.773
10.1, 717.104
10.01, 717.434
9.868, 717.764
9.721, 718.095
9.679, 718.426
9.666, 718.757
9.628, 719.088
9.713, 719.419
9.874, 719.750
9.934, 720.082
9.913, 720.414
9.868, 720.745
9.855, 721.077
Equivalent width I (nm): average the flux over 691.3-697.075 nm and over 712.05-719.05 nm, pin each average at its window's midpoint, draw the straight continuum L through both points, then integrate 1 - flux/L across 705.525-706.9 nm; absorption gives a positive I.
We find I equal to 0.03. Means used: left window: 10.8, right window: 9.88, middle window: 10.1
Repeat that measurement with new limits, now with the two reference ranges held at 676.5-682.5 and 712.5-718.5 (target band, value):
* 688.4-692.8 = -0.13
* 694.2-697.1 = -0.11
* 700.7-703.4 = -0.15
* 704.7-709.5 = -0.07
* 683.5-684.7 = 0.02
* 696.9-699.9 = -0.11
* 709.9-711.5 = -0.04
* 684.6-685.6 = 0.02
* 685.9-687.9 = -0.04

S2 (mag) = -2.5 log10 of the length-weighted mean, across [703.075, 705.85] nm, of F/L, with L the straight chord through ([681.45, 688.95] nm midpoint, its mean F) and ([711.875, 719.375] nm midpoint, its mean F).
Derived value -0.06 mag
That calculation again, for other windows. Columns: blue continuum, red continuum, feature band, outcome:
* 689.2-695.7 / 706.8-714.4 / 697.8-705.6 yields -0.033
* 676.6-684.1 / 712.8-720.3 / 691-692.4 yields -0.035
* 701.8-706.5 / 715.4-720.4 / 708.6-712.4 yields 0.024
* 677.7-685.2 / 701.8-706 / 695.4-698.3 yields 0.008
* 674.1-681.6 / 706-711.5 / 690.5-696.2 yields -0.036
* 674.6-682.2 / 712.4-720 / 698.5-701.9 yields -0.045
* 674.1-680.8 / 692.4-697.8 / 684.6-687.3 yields 0.008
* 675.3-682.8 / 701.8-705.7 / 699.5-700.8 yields 0.026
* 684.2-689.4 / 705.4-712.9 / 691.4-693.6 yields -0.031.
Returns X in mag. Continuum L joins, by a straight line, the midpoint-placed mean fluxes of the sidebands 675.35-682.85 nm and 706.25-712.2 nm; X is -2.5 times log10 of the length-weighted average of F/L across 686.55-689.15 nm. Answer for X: -0.03 mag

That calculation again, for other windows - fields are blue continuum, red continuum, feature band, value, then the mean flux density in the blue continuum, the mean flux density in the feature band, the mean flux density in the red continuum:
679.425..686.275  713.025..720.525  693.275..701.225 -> -0.04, 10.6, 10.7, 9.86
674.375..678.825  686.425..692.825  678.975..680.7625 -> -0.01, 10.7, 10.8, 10.8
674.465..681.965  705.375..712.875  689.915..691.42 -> -0.03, 10.7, 10.7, 10.2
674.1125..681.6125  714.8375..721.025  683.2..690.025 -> -0.02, 10.7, 10.7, 9.89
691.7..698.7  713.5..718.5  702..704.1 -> -0.05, 10.8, 10.9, 9.88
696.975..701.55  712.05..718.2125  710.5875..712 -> -0.01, 10.6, 10.2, 9.91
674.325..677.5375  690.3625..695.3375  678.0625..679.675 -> -0.02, 10.5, 10.8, 10.8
